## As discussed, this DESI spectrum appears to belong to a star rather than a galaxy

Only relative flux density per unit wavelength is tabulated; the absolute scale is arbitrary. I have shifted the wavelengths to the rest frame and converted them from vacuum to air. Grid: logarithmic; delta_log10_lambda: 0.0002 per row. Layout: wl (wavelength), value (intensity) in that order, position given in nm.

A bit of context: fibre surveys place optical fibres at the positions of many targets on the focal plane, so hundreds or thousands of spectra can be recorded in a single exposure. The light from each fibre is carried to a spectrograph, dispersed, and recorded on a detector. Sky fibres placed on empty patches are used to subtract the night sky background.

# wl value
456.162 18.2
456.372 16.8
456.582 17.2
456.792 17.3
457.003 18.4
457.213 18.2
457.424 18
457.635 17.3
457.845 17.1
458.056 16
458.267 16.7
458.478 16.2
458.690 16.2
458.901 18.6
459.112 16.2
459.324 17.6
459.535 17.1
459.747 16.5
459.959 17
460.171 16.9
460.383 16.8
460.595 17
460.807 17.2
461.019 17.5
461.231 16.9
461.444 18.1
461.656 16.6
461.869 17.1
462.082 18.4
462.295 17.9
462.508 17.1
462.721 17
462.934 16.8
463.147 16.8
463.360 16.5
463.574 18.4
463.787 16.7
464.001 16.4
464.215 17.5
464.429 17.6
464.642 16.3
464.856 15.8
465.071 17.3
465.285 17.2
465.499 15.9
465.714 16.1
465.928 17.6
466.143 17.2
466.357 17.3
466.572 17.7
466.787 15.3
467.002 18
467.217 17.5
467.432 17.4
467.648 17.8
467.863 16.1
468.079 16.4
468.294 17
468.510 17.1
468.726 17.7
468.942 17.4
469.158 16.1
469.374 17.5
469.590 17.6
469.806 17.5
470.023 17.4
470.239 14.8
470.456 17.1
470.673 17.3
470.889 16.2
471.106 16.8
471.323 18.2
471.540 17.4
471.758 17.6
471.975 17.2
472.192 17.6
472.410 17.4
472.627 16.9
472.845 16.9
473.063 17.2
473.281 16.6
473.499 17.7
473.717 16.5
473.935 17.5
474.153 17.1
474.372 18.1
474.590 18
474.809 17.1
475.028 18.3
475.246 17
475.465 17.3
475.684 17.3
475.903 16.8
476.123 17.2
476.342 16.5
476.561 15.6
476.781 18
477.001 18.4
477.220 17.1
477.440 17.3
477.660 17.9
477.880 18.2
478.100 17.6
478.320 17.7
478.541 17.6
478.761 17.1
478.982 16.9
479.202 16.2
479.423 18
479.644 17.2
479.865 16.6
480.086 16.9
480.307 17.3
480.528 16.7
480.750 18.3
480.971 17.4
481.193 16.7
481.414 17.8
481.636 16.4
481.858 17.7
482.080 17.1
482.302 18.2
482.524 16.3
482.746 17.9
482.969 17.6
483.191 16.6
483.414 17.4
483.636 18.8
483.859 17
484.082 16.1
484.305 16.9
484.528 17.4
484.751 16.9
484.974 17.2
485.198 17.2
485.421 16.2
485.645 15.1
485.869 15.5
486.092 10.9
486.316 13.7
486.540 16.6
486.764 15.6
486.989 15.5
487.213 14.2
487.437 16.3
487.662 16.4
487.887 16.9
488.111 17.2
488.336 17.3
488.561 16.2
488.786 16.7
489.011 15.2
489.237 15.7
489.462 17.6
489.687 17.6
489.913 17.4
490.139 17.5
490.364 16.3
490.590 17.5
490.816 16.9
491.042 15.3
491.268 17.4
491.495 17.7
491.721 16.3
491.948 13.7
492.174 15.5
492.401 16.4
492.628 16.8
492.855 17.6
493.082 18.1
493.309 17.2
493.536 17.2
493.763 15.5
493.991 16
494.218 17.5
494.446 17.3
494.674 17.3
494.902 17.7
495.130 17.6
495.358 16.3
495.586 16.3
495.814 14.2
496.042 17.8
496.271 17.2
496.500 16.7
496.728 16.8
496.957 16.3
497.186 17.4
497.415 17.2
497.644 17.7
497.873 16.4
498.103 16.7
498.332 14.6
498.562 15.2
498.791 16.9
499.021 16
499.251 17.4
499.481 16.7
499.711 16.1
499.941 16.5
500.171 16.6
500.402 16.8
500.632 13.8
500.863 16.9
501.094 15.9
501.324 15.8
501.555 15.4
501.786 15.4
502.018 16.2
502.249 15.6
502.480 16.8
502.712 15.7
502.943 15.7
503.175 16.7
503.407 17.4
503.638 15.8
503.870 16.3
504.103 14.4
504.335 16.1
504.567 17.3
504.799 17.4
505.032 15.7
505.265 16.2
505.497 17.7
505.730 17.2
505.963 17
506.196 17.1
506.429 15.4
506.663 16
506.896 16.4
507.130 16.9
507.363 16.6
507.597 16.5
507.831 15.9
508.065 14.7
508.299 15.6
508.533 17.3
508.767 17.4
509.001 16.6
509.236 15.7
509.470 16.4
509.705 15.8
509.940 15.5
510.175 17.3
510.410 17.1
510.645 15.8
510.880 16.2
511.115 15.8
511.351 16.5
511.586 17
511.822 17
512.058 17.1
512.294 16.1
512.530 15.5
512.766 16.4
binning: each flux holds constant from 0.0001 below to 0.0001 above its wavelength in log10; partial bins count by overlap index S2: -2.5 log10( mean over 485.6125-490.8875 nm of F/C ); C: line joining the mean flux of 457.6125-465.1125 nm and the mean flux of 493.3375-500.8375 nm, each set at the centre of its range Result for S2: 0.04 mag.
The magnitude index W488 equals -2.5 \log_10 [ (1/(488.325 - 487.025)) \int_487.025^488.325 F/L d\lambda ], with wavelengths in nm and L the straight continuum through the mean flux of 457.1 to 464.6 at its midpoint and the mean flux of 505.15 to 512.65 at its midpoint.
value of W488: 0.03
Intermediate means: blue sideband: 17.1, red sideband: 16.4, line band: 16.3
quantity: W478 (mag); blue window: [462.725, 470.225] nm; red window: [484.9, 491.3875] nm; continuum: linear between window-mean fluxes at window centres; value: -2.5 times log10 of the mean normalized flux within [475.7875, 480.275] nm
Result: -0.04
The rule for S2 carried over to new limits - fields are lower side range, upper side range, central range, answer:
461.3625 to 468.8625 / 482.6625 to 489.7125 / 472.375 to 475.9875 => -0.034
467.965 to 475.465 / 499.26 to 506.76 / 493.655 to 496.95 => -0.015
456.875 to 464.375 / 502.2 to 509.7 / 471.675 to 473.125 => -0.019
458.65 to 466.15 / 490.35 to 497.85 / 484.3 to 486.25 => 0.068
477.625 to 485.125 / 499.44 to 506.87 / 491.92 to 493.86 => 0.009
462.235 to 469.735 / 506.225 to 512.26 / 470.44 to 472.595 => -0.021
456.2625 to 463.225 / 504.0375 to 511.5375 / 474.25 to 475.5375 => -0.045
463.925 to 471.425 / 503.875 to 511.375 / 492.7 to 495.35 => -0.037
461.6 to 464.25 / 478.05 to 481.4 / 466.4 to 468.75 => 0.007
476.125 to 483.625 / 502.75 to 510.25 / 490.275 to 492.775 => 0.035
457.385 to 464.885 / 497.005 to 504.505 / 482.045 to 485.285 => -0.043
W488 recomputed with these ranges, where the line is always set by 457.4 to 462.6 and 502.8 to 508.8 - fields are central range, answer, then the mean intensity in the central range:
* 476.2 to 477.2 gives -0.02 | 17.1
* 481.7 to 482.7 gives -0.04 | 17.3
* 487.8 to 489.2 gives 0.01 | 16.5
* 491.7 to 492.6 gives 0.07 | 15.5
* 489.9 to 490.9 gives -0.03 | 17.1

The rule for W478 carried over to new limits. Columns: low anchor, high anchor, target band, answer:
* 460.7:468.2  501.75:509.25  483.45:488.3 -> 0.04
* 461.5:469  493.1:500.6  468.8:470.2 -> -0.01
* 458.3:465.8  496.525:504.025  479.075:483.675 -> -0.04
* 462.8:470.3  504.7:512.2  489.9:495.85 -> 0.00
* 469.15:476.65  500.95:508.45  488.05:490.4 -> -0.01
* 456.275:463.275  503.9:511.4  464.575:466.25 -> 0.03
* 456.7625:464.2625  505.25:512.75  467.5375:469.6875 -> 0.00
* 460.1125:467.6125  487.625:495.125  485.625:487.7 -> 0.13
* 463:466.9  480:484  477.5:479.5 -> -0.01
